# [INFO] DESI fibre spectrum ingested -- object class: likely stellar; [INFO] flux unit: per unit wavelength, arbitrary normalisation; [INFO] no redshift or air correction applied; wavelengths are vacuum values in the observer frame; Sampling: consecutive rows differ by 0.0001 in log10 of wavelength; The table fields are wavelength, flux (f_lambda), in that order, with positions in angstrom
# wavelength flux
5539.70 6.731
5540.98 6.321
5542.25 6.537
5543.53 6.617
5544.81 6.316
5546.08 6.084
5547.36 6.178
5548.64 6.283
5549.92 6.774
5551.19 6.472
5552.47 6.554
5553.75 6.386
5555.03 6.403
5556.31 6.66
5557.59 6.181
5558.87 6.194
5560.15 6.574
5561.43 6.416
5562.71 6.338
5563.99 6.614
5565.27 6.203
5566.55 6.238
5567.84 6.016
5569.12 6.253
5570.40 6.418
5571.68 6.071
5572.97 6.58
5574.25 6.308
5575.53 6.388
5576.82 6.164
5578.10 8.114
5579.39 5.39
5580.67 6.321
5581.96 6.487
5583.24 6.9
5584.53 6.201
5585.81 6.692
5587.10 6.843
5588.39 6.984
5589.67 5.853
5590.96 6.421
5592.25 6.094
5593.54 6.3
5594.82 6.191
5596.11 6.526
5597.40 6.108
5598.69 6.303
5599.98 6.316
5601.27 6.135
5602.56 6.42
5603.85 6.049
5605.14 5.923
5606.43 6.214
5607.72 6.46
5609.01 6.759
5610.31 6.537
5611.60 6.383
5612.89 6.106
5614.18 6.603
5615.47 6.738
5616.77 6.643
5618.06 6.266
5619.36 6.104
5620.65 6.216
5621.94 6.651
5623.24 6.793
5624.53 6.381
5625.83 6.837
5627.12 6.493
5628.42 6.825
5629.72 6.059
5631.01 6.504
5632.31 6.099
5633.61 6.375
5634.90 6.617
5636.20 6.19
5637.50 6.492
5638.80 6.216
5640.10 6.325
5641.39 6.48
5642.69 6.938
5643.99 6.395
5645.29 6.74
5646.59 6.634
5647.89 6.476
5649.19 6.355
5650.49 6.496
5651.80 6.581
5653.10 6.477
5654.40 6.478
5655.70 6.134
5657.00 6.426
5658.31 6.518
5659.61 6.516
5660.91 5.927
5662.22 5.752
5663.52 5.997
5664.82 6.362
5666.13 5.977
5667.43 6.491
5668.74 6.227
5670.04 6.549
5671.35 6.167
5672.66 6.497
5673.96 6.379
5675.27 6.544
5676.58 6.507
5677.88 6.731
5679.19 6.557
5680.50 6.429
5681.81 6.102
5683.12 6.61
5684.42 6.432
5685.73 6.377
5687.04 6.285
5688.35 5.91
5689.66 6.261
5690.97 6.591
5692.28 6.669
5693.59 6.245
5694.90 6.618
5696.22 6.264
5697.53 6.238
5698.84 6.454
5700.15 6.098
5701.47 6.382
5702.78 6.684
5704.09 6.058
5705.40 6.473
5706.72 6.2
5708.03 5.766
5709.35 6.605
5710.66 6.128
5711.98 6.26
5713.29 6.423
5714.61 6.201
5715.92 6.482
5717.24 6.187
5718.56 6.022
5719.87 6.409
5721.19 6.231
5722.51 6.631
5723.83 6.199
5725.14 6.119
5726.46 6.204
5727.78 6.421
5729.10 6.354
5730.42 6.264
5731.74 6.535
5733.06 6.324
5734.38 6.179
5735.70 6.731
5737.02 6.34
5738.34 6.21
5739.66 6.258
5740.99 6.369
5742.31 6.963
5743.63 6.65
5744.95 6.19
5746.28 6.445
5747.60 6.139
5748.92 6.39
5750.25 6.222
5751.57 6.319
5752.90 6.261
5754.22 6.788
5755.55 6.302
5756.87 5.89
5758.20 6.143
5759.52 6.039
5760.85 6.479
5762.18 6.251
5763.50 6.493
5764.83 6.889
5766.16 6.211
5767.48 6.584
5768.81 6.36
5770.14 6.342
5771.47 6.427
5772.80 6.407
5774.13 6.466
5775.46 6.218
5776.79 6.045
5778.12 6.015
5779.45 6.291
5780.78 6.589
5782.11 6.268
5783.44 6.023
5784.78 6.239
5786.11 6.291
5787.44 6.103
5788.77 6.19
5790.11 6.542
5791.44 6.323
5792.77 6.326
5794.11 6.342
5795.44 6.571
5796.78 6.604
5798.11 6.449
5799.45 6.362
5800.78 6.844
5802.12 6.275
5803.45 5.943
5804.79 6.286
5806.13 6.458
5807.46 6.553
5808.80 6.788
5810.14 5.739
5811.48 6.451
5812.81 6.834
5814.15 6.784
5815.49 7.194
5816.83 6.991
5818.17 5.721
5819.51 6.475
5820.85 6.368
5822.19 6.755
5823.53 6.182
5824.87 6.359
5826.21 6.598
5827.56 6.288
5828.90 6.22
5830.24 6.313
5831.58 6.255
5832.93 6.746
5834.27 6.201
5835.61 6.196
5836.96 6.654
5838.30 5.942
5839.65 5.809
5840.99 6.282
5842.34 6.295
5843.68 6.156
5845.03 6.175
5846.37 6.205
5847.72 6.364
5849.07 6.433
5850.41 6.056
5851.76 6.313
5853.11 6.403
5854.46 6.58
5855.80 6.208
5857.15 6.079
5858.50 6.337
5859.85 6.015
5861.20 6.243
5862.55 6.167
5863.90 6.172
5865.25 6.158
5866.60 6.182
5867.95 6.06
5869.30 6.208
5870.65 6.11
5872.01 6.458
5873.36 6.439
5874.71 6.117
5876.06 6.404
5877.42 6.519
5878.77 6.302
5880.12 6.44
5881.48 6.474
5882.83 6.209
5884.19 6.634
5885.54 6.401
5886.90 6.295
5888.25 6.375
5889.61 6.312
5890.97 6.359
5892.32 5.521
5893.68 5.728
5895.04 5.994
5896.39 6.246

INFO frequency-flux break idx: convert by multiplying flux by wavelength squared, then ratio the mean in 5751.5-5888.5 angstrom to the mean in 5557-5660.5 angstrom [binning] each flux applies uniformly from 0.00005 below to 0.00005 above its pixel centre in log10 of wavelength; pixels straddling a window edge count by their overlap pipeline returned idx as 1.06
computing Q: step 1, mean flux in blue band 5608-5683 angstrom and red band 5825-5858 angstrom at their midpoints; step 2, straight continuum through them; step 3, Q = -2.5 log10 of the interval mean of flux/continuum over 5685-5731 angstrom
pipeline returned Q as 0.01 mag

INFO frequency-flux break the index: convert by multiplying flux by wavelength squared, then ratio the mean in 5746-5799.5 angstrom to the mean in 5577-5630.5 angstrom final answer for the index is 1.05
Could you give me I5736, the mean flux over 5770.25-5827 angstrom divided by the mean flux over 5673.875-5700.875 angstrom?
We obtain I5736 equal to 1.0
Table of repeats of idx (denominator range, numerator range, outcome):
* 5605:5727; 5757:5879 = 1.05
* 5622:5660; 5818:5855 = 1.04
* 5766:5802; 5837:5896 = 1.01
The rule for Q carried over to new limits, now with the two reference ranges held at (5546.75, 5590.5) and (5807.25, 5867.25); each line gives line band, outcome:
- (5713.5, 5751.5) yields 0.00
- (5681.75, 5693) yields 0.00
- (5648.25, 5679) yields 0.01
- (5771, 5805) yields 0.00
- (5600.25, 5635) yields 0.00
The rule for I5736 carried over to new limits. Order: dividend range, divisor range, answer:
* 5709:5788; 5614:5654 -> 0.98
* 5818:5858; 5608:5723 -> 0.99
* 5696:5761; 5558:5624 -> 0.99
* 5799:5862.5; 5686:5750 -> 1.00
